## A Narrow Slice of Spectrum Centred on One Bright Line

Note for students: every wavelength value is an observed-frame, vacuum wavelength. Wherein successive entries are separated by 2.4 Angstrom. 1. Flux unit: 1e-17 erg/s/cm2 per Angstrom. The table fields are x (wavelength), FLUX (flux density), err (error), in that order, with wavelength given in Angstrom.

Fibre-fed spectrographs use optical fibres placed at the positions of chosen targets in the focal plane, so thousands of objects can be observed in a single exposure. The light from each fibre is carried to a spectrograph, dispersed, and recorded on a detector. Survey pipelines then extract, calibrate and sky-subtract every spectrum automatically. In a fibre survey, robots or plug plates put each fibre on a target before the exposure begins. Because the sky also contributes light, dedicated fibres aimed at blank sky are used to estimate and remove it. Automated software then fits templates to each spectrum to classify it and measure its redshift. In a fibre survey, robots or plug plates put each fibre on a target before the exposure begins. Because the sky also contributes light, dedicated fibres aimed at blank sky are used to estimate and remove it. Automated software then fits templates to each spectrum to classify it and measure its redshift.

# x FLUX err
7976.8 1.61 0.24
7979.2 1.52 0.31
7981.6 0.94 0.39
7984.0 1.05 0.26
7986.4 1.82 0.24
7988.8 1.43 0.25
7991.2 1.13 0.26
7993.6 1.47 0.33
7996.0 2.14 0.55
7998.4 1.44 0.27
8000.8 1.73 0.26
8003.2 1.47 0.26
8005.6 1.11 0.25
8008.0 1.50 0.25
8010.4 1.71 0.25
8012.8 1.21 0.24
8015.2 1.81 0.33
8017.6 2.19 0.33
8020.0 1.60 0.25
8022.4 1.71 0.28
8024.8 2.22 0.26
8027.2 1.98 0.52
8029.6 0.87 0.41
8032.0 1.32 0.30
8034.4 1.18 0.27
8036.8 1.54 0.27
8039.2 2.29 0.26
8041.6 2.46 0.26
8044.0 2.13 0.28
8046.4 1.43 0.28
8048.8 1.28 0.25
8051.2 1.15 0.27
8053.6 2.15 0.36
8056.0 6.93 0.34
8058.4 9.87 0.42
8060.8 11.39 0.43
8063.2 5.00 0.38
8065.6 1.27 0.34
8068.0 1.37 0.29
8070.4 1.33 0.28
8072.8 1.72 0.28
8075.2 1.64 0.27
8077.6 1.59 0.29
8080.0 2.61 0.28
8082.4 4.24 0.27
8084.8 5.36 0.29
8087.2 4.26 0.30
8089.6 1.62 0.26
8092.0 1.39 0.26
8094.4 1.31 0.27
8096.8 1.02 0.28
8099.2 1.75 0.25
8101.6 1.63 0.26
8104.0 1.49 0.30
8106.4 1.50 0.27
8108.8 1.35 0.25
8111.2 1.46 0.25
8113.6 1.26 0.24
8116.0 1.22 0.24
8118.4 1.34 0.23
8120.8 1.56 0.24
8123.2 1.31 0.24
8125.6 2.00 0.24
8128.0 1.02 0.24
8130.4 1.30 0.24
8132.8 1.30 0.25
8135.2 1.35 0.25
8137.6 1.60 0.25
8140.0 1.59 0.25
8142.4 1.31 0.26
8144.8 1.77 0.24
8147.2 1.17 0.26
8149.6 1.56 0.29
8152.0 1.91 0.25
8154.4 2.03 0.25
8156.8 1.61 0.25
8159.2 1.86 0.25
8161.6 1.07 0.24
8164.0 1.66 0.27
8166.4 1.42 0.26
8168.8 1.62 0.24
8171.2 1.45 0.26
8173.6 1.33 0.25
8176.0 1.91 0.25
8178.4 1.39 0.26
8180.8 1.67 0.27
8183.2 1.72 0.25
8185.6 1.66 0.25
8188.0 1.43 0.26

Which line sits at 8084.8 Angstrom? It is [N II] 6583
